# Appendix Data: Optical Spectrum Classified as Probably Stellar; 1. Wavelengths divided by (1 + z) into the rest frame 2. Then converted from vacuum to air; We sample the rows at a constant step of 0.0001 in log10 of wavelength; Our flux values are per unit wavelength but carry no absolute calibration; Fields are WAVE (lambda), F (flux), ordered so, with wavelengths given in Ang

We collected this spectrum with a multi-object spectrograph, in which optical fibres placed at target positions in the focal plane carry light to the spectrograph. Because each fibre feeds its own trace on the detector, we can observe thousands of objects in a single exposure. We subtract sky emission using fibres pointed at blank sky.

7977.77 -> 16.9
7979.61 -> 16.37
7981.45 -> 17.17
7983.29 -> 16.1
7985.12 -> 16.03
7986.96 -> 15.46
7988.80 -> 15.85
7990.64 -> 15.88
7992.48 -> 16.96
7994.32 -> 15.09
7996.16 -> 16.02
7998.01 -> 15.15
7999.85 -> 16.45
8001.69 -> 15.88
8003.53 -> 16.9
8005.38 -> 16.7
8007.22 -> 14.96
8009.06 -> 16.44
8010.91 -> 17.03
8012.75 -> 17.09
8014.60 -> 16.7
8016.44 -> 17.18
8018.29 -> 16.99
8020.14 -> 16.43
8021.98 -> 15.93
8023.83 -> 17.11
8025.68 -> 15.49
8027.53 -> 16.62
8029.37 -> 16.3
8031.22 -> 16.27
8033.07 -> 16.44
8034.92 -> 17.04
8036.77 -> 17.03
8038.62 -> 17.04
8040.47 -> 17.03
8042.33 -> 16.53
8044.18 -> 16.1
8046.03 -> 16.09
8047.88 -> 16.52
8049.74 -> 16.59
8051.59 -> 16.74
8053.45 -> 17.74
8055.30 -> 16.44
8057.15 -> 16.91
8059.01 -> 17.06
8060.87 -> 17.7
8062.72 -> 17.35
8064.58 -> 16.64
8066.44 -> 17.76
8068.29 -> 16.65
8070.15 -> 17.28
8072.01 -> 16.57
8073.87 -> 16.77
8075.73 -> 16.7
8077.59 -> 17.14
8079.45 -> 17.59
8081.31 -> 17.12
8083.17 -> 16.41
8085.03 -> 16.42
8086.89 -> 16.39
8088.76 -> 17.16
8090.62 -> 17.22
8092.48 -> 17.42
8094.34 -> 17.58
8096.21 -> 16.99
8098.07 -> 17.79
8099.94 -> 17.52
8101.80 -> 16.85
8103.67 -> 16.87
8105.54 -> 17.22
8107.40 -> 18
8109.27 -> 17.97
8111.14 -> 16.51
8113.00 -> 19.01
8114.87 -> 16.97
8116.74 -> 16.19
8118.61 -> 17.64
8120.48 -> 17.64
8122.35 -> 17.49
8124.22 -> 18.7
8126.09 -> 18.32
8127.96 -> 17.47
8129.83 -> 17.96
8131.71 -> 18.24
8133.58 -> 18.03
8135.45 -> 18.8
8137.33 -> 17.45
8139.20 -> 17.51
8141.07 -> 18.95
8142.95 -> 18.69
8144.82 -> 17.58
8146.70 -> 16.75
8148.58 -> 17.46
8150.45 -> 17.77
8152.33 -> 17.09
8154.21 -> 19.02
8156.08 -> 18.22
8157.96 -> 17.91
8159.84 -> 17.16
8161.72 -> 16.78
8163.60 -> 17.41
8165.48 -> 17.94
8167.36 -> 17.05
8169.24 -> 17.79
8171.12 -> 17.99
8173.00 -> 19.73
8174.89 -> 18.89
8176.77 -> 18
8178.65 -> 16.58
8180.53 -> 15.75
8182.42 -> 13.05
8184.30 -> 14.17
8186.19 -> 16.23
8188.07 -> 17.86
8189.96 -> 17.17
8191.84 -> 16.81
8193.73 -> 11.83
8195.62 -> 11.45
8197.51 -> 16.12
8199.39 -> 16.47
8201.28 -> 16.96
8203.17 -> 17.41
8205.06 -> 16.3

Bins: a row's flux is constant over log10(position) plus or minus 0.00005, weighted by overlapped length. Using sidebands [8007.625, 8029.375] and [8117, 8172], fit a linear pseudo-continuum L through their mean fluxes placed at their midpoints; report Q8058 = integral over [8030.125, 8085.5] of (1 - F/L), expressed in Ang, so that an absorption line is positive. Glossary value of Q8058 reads 0.4 Ang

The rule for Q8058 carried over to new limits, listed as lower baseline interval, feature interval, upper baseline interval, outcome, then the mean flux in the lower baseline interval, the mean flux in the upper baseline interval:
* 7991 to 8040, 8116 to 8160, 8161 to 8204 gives -3.68 Ang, 16.4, 16.5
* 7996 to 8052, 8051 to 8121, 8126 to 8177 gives 0.09 Ang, 16.5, 17.9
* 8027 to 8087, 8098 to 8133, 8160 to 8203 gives -1.96 Ang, 16.8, 16.5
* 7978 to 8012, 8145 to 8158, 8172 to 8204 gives -1.27 Ang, 16.2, 16.1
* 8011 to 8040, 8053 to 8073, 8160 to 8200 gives -0.57 Ang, 16.7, 16.4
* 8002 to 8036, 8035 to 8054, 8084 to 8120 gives 0.02 Ang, 16.5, 17.3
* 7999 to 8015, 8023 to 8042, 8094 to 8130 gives 0.09 Ang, 16.5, 17.5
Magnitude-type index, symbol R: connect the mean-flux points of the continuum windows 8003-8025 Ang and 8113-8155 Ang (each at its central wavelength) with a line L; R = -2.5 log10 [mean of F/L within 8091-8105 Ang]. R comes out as 0.01 mag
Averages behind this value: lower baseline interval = 16.6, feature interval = 17.3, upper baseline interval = 17.8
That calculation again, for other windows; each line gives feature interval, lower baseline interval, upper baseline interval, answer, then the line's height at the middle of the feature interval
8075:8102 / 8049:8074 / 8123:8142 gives 0.02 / 17.4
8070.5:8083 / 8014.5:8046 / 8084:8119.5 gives 0.00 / 17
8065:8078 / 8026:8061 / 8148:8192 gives -0.01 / 16.8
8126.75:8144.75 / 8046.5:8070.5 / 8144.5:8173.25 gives -0.03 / 17.5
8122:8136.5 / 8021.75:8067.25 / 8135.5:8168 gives -0.04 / 17.5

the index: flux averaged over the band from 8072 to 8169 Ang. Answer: 17.5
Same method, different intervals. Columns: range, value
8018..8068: 16.7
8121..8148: 18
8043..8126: 17.1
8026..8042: 16.7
